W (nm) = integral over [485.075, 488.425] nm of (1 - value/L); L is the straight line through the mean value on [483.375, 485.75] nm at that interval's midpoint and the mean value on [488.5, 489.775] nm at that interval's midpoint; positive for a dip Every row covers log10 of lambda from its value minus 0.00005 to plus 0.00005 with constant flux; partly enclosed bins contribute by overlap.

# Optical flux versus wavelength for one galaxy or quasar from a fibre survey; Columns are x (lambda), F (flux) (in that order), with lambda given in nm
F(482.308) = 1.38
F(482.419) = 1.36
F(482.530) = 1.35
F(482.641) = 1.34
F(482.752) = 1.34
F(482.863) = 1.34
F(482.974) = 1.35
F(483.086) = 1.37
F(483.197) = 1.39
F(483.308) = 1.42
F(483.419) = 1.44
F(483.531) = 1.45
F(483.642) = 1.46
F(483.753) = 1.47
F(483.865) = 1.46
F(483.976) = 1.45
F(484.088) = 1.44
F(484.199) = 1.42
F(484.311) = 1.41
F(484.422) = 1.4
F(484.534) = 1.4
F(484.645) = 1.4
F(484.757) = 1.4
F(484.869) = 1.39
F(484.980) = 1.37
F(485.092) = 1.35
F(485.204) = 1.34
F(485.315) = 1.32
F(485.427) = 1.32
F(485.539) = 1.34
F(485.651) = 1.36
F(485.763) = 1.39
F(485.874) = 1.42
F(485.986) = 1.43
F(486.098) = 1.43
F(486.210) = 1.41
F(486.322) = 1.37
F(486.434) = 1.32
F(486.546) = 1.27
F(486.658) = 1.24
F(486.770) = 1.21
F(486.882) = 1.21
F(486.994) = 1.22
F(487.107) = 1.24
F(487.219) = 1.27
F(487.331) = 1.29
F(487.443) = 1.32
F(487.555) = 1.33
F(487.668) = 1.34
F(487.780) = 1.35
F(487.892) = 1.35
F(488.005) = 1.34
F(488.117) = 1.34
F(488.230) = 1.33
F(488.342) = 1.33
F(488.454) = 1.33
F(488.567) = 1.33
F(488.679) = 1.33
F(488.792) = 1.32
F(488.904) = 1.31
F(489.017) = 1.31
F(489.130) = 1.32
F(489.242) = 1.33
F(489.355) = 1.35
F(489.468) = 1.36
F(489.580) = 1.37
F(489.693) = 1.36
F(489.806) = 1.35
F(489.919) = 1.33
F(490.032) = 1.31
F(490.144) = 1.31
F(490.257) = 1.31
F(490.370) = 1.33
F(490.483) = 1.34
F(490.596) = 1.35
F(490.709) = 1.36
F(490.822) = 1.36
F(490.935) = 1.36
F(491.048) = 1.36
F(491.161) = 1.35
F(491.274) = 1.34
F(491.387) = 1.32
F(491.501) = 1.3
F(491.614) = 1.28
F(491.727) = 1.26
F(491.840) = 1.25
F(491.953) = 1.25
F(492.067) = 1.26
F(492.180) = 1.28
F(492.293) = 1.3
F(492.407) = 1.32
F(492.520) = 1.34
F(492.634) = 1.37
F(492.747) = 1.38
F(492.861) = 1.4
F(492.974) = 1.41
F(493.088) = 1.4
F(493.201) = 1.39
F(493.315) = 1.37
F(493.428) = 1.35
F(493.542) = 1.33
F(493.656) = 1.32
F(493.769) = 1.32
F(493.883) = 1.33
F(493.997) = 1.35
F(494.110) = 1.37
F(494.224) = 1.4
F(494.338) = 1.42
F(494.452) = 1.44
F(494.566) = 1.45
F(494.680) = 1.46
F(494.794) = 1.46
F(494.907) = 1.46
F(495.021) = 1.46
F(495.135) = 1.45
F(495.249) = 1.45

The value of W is 0.10 nm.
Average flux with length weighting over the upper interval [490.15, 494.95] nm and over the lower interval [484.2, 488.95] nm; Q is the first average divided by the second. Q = 1.01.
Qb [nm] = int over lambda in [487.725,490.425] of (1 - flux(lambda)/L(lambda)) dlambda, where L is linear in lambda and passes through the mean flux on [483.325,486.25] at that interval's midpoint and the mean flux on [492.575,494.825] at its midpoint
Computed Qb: 0.118 nm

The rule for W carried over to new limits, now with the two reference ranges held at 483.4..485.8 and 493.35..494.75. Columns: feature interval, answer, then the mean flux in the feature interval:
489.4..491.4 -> 0.06 nm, 1.34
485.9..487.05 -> 0.07 nm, 1.31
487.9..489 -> 0.05 nm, 1.33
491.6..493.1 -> 0.07 nm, 1.32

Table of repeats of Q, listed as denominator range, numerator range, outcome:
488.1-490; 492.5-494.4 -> 1.03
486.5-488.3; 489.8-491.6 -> 1.03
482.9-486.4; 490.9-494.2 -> 0.95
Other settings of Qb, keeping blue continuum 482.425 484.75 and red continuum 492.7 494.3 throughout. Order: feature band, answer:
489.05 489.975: 0.02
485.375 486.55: 0.02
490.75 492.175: 0.07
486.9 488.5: 0.09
